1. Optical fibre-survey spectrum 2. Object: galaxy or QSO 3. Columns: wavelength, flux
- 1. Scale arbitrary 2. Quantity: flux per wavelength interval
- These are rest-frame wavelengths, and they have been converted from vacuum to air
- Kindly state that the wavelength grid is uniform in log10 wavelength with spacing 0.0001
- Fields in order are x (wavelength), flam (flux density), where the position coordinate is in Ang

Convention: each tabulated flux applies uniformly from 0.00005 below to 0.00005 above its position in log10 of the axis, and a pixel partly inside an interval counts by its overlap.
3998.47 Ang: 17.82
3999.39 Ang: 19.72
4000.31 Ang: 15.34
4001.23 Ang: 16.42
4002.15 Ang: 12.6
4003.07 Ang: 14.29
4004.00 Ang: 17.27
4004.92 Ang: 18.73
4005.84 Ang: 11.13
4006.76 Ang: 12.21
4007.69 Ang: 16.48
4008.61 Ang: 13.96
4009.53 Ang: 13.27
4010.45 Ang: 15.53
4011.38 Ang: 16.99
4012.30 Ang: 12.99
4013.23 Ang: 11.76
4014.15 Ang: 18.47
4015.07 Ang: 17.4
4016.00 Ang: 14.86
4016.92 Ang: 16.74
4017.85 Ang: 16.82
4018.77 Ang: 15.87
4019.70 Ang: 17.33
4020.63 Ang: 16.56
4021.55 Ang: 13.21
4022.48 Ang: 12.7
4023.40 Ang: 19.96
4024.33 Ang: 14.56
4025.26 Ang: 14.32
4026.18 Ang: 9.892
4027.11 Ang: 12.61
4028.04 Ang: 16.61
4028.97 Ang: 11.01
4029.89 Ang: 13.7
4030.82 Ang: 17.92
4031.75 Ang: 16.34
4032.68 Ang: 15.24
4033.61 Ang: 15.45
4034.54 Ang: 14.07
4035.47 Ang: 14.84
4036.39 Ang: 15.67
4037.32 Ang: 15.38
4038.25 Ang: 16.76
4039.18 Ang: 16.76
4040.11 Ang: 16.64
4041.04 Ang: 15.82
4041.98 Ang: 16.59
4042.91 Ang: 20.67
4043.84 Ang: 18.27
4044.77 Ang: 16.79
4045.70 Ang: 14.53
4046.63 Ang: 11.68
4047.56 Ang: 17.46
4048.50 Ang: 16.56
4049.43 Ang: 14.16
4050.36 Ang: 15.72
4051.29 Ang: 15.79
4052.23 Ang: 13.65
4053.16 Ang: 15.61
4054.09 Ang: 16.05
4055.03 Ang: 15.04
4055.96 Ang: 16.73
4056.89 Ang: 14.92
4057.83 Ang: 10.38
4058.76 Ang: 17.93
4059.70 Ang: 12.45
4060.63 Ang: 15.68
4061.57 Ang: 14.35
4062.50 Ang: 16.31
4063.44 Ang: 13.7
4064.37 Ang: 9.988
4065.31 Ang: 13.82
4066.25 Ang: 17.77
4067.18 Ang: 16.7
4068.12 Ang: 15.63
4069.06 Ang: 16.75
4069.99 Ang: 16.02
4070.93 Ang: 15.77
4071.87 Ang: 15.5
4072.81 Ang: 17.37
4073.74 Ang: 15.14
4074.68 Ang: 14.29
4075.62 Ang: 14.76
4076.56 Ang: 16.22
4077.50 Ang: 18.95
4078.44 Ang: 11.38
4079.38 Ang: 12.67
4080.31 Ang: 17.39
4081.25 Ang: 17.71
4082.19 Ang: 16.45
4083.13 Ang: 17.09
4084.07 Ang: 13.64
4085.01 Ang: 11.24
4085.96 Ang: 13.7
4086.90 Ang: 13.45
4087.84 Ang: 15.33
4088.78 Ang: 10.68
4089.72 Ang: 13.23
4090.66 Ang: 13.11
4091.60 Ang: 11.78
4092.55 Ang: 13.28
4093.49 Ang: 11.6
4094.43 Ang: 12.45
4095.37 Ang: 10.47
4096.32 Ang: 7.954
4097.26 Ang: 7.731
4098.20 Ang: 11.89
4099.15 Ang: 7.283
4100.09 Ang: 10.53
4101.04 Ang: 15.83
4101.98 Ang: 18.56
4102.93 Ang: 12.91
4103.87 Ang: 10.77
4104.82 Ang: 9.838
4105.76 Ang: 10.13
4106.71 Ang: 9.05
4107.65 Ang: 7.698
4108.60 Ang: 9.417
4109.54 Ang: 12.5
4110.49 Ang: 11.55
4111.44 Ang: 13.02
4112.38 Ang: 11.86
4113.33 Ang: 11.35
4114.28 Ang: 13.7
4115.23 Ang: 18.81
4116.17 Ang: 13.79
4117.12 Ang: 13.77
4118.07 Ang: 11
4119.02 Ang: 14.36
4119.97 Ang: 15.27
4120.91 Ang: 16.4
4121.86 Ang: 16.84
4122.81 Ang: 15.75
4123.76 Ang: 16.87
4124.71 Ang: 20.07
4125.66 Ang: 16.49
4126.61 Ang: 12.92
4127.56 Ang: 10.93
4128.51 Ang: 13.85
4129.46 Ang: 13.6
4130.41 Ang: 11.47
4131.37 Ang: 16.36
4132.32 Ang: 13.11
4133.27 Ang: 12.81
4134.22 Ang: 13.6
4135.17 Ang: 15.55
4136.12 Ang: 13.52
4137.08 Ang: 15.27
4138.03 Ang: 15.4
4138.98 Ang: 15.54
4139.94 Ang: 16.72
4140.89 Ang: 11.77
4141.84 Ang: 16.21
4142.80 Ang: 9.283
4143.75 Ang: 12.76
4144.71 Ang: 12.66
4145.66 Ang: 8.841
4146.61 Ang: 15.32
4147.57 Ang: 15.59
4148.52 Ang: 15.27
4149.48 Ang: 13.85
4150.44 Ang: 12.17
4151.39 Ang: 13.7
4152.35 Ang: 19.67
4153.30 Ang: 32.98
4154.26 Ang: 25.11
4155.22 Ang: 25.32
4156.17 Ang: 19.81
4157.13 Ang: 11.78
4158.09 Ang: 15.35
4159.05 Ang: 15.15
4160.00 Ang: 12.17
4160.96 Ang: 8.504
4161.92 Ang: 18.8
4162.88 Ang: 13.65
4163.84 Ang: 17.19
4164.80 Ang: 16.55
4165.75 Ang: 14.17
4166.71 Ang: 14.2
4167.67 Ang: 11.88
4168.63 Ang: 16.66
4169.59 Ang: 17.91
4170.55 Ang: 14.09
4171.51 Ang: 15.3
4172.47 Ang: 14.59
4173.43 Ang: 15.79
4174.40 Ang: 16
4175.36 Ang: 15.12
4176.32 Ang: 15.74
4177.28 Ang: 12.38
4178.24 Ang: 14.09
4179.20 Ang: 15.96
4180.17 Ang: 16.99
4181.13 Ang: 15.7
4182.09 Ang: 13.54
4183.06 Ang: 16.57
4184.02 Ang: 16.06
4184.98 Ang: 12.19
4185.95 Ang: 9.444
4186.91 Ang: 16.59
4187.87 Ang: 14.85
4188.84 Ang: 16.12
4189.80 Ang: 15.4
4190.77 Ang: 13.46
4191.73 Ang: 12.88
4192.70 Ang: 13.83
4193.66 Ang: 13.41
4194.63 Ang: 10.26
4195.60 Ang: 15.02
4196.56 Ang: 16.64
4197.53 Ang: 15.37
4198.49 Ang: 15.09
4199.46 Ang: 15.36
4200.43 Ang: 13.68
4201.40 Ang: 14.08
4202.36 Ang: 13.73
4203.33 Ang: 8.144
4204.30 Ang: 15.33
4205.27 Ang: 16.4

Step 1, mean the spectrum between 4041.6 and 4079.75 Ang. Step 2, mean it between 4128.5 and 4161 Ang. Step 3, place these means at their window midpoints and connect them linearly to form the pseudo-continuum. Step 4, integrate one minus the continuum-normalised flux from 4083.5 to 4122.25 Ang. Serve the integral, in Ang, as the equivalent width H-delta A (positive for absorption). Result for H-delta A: 7.4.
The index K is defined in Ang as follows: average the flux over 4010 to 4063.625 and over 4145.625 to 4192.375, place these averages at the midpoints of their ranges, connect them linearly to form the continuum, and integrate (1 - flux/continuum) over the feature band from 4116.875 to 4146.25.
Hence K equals 2.6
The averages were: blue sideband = 15.4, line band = 14.2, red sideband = 15.6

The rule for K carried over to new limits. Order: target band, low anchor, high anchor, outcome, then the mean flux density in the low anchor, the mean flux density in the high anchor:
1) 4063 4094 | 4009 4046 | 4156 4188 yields 1.4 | 15.5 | 14.8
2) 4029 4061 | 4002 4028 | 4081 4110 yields -3.8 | 15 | 12.1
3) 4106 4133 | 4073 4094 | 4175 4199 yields 1.4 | 14.3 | 14.5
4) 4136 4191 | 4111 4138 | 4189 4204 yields -4.8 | 14.4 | 13.8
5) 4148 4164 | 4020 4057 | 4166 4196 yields -2.6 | 15.4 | 14.6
